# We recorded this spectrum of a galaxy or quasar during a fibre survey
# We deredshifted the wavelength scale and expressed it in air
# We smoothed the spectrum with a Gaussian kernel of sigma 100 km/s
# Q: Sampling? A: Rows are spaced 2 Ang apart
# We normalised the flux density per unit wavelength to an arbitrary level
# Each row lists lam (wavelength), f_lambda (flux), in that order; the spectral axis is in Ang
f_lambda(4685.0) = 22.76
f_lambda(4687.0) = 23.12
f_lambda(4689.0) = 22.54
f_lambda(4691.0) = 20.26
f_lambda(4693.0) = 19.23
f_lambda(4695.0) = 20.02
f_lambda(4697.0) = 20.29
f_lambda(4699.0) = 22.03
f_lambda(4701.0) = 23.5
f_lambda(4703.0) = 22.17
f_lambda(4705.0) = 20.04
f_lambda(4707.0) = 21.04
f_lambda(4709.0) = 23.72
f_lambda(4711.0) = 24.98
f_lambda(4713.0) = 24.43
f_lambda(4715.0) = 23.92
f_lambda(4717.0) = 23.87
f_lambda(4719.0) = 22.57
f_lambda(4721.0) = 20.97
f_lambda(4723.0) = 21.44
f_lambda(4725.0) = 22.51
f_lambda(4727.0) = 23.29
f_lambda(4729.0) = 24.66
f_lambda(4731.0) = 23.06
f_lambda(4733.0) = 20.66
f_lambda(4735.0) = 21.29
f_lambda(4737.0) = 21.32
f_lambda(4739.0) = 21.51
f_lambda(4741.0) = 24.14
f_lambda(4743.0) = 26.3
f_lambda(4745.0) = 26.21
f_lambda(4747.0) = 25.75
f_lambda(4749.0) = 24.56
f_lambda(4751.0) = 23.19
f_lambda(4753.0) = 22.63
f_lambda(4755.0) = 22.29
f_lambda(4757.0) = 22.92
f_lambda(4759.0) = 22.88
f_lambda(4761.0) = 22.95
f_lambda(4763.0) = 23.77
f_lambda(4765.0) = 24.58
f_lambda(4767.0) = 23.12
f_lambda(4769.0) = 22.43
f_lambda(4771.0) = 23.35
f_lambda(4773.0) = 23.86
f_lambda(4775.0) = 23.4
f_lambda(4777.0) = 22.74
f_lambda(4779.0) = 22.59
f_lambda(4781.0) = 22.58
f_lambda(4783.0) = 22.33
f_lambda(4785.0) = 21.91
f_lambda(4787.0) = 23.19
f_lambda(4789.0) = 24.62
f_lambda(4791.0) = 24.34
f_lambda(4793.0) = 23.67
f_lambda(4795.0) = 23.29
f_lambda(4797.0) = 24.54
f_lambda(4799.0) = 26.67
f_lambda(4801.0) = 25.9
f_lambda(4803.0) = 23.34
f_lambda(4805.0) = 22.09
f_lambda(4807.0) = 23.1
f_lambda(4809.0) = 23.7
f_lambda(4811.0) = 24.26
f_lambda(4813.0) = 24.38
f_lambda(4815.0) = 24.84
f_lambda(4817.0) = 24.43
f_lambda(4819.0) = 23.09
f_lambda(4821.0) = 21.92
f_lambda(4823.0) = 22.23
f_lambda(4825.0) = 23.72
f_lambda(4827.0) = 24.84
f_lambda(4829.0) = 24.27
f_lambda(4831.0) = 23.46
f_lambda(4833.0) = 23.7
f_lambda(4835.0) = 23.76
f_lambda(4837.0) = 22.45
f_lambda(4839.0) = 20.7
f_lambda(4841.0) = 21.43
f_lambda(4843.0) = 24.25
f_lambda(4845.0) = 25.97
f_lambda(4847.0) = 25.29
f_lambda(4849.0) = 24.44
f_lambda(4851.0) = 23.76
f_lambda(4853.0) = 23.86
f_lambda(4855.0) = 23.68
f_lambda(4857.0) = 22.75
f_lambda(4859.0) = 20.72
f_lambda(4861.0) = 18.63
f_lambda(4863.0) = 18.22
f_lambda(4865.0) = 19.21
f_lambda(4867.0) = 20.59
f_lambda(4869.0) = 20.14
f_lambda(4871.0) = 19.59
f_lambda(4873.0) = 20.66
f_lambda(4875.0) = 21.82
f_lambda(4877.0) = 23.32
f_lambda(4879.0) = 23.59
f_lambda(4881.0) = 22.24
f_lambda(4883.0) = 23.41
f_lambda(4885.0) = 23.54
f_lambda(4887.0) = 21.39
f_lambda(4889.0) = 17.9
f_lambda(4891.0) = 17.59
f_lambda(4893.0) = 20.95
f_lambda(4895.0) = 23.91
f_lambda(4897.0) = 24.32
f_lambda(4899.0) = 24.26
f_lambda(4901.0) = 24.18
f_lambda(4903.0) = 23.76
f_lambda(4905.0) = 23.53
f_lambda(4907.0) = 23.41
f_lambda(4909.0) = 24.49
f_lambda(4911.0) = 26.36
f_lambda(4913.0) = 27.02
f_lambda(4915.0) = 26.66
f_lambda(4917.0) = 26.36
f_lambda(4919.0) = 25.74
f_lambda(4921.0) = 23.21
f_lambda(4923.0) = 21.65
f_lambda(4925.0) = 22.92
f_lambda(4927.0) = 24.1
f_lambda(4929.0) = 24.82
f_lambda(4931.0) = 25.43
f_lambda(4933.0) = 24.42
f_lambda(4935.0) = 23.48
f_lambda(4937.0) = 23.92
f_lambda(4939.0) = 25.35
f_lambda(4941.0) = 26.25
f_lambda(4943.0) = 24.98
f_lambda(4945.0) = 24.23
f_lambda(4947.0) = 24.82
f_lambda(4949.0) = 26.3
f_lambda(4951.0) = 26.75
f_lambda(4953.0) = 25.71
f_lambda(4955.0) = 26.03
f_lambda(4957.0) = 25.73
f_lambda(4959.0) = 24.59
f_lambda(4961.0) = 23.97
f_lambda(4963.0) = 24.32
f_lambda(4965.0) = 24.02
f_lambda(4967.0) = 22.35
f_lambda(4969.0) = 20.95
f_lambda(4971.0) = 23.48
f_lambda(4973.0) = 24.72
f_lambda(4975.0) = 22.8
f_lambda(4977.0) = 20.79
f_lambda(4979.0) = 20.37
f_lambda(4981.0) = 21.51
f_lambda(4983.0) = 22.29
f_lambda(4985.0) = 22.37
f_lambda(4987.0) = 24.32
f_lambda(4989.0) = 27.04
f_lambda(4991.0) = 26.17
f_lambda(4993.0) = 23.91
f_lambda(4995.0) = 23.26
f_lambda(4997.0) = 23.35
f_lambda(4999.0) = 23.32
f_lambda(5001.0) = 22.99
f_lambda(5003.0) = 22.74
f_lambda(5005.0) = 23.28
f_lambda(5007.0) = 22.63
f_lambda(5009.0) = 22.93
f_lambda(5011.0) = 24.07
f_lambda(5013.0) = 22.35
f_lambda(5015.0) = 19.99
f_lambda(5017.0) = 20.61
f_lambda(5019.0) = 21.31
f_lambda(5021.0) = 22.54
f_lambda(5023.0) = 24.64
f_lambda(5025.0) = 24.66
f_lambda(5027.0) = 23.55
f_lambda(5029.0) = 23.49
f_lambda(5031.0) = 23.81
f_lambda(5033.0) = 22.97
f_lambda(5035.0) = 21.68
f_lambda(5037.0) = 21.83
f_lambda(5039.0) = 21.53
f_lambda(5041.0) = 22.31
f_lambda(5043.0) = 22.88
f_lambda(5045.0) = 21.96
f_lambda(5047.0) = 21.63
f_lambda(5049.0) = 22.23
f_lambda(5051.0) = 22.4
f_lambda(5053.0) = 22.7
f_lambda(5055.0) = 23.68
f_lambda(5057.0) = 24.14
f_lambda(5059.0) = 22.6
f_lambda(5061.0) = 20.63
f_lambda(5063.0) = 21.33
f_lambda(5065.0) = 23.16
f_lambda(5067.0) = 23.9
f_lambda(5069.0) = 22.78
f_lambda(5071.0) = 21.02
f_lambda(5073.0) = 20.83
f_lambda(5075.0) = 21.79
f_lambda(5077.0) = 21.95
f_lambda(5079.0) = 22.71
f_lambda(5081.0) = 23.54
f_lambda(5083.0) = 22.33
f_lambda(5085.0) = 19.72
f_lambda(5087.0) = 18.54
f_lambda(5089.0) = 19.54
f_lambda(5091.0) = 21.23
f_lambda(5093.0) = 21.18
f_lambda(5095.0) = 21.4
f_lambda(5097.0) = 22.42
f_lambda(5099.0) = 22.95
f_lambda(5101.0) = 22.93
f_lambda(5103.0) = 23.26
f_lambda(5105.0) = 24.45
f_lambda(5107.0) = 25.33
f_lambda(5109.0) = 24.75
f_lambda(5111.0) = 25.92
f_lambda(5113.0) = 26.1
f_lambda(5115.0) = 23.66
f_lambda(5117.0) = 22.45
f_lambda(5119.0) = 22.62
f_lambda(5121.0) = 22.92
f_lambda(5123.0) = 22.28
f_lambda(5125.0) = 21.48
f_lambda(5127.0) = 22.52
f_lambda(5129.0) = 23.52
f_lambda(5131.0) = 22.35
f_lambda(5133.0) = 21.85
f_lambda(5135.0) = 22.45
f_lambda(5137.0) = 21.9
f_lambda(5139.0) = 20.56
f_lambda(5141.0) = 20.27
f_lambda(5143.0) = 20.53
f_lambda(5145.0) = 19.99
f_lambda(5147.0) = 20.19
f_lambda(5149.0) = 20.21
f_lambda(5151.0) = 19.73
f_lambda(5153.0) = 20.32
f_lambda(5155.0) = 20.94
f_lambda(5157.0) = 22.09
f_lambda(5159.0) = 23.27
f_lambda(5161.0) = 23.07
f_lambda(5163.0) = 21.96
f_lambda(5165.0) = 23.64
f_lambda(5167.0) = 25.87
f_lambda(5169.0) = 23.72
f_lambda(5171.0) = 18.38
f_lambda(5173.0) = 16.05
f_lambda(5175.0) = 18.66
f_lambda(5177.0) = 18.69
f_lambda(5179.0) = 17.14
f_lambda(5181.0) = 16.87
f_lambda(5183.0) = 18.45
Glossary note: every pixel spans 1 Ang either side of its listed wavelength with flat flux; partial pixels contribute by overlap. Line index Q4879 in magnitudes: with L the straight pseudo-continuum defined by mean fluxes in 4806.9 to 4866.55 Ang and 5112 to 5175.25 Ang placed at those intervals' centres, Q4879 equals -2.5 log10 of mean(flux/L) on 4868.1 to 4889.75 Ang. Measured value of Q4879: 0.06 mag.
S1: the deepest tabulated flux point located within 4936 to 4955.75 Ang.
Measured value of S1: 23.92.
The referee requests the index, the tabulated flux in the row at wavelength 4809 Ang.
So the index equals 23.7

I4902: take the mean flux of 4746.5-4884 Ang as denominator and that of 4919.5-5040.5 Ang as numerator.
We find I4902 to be 1.02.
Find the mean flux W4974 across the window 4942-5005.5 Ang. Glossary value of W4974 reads 23.9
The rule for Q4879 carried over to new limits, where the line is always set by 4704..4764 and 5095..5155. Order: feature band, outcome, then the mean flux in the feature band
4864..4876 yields 0.13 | 20.3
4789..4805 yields -0.06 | 24.4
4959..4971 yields -0.03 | 23.3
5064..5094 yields 0.04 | 21.6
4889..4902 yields 0.03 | 22.2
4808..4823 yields -0.04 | 23.7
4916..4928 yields -0.06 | 24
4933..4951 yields -0.10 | 25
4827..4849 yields -0.03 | 23.6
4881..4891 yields 0.08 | 21.2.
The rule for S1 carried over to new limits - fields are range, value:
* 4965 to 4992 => 20.37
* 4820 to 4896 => 17.59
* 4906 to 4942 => 21.65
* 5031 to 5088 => 18.54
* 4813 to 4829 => 21.92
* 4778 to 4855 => 20.7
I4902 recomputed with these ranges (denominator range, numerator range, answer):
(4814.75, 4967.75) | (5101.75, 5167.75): 0.96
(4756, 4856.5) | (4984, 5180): 0.95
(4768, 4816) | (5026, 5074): 0.95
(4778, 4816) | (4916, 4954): 1.04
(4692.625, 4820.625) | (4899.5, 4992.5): 1.05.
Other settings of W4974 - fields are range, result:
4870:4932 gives 23.3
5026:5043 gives 22.7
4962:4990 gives 23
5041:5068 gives 22.5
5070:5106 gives 21.8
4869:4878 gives 21.2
